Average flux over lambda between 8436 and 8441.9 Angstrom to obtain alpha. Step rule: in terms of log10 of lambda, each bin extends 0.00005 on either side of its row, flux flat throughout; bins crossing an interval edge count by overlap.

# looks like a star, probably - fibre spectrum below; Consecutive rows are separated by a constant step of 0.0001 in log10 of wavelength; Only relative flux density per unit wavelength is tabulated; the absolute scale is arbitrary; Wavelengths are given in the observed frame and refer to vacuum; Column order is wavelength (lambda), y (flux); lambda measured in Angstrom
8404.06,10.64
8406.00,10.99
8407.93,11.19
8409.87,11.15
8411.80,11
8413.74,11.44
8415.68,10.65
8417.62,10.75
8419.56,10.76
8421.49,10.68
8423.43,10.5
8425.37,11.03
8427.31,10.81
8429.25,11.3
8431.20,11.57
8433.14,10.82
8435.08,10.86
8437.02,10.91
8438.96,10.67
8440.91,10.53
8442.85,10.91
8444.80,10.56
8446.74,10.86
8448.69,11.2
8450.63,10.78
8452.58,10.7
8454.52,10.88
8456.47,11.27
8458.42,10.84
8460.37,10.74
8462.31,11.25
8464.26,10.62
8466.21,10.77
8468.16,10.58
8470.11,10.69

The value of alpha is 10.7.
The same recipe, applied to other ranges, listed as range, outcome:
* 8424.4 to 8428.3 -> 10.9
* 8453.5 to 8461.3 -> 10.9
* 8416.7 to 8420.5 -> 10.8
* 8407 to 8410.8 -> 11.2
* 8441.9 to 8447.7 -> 10.8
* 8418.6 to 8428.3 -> 10.8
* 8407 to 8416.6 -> 11.1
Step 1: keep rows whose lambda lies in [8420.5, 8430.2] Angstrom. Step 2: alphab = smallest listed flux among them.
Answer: 10.5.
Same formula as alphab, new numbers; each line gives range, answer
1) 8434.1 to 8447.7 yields 10.53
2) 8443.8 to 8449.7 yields 10.56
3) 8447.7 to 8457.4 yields 10.7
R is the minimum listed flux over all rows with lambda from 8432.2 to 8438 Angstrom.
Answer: 10.82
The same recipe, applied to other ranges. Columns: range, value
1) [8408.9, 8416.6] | 10.65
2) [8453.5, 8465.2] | 10.62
